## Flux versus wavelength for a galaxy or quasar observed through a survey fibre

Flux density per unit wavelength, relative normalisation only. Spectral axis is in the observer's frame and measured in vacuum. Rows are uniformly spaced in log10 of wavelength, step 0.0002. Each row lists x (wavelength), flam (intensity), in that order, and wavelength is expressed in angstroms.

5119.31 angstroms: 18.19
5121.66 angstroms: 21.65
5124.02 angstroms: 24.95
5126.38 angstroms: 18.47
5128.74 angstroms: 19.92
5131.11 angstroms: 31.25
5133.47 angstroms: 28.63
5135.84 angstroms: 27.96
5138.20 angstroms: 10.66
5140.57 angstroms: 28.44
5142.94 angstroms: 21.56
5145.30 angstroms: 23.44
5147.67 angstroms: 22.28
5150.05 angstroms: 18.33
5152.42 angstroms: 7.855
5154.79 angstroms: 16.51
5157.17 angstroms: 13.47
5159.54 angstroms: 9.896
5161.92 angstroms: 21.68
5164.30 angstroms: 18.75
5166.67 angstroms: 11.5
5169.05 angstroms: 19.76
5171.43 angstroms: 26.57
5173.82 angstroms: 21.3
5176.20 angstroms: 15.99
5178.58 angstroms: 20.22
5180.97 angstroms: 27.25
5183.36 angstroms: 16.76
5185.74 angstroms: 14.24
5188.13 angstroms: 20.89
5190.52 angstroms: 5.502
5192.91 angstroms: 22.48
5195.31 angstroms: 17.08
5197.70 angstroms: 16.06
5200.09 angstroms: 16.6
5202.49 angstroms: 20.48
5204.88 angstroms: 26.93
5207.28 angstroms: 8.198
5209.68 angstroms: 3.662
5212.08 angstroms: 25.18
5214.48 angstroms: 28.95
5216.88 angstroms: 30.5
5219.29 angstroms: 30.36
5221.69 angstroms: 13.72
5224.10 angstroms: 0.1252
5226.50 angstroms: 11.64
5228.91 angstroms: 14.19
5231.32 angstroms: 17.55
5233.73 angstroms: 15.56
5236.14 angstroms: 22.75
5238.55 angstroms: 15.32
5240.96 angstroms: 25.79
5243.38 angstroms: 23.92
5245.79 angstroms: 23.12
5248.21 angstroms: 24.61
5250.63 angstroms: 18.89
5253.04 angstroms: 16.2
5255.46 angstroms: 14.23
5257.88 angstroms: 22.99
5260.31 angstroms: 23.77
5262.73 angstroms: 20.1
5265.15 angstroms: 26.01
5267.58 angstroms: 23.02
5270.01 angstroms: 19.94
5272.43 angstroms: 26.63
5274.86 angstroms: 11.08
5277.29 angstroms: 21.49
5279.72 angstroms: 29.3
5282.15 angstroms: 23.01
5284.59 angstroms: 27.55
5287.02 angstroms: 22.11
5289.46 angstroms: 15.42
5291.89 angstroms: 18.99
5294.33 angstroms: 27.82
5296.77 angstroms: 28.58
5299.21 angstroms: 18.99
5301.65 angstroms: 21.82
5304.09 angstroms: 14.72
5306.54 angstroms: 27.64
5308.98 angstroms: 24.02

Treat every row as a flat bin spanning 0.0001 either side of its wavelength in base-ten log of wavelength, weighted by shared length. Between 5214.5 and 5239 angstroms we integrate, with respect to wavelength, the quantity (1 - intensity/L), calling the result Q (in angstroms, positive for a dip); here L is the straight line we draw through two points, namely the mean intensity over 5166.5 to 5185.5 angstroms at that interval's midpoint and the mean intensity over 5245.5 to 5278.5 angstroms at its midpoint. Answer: 3.2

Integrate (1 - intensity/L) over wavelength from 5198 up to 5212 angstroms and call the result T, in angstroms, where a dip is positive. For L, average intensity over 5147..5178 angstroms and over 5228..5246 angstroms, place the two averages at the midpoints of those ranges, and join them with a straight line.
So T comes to 1.9 angstroms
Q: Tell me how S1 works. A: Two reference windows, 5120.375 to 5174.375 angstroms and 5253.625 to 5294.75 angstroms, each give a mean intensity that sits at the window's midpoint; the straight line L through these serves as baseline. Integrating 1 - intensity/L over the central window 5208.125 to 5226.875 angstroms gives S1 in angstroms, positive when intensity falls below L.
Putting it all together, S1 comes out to 2.6 angstroms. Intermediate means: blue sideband 20.2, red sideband 21.8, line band 18.1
